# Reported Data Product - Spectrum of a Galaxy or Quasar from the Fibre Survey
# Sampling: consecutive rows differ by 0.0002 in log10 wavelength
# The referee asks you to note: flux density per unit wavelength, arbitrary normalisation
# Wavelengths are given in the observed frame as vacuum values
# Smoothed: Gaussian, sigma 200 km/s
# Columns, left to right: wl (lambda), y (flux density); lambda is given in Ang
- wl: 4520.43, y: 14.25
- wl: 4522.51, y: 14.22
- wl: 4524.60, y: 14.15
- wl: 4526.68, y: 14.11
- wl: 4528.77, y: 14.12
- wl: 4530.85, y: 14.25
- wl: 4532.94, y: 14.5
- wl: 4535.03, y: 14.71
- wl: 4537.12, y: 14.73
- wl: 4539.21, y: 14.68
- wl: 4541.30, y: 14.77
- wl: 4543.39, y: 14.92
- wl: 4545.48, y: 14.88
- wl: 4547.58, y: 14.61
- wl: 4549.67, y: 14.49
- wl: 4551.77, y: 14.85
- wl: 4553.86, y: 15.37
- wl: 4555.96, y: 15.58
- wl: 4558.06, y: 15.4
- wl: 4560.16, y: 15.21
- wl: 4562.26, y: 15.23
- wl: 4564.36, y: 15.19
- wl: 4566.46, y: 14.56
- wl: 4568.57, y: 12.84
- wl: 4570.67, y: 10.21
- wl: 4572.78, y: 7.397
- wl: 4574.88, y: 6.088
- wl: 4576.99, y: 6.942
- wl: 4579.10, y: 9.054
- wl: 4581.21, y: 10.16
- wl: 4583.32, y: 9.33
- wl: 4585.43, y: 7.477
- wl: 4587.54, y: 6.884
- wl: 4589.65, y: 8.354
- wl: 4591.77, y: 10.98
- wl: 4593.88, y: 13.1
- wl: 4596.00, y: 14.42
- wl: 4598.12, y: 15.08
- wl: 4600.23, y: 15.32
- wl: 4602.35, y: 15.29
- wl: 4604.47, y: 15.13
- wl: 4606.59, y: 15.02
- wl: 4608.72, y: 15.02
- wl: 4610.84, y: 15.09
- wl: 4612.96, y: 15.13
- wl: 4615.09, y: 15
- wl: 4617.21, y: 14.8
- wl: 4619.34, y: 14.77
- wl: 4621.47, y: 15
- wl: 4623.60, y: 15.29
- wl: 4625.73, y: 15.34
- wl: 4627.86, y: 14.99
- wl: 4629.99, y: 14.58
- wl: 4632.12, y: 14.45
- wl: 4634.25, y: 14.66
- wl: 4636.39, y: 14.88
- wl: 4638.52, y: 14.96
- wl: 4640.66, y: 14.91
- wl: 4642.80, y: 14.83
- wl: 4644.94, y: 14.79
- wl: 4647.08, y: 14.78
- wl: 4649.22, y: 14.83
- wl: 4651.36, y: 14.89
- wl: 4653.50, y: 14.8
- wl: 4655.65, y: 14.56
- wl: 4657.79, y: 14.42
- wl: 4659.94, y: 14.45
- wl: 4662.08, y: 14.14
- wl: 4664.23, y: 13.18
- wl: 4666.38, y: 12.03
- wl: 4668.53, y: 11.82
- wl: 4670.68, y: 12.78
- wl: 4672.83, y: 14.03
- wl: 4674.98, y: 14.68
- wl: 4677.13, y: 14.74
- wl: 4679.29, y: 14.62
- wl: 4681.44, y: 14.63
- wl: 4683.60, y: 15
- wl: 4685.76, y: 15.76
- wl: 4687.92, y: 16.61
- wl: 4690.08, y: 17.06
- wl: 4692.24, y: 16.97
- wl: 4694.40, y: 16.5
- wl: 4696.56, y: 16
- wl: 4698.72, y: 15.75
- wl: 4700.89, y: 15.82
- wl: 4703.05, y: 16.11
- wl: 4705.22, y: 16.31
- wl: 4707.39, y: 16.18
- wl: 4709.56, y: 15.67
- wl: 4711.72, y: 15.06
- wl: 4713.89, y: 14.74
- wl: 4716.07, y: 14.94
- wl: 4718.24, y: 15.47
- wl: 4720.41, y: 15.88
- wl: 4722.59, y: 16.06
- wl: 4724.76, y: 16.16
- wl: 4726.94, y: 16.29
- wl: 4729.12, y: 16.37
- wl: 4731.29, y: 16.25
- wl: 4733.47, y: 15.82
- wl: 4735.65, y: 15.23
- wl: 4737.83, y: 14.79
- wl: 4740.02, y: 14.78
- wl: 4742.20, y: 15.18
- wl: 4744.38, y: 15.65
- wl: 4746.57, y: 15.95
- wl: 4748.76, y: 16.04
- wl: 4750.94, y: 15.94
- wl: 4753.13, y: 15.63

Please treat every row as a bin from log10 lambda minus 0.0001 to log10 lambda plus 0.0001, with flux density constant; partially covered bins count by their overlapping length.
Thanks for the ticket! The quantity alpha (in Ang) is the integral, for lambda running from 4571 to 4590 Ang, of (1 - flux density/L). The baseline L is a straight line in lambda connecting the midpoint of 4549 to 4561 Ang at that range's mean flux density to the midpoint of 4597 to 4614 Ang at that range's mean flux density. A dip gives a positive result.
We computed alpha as 8.92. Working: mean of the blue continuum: 15.2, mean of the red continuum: 15.1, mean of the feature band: 8.04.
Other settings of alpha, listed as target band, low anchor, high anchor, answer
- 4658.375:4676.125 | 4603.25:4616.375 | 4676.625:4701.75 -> 2.5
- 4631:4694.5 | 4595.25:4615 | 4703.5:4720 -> 2.7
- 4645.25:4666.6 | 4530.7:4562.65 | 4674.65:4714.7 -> 1.6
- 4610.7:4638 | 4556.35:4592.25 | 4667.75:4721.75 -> -4.9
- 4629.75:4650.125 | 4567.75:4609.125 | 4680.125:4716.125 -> -2.2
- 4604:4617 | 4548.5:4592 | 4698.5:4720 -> -2.4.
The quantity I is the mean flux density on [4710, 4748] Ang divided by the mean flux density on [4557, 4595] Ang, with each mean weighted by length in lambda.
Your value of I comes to 1.44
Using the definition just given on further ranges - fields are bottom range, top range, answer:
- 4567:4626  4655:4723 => 1.23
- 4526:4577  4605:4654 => 1.09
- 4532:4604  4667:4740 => 1.21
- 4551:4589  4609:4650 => 1.30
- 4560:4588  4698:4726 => 1.51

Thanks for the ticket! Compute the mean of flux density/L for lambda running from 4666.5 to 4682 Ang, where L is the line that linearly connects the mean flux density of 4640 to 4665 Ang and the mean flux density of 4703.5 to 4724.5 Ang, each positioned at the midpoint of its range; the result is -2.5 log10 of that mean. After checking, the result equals 0.09 mag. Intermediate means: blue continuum 14.6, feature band 13.8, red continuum 15.6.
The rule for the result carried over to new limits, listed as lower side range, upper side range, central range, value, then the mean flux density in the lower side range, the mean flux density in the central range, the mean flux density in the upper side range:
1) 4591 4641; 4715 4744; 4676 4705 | -0.035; 14.7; 15.8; 15.6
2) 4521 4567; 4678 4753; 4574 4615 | 0.257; 14.7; 11.9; 15.7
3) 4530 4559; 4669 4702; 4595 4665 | 0.023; 14.8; 14.8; 15.3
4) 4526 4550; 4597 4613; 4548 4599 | 0.244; 14.6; 11.9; 15.1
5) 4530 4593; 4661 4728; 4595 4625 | -0.121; 12.4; 15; 15.2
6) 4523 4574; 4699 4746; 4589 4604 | 0.090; 14.2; 13.4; 15.7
